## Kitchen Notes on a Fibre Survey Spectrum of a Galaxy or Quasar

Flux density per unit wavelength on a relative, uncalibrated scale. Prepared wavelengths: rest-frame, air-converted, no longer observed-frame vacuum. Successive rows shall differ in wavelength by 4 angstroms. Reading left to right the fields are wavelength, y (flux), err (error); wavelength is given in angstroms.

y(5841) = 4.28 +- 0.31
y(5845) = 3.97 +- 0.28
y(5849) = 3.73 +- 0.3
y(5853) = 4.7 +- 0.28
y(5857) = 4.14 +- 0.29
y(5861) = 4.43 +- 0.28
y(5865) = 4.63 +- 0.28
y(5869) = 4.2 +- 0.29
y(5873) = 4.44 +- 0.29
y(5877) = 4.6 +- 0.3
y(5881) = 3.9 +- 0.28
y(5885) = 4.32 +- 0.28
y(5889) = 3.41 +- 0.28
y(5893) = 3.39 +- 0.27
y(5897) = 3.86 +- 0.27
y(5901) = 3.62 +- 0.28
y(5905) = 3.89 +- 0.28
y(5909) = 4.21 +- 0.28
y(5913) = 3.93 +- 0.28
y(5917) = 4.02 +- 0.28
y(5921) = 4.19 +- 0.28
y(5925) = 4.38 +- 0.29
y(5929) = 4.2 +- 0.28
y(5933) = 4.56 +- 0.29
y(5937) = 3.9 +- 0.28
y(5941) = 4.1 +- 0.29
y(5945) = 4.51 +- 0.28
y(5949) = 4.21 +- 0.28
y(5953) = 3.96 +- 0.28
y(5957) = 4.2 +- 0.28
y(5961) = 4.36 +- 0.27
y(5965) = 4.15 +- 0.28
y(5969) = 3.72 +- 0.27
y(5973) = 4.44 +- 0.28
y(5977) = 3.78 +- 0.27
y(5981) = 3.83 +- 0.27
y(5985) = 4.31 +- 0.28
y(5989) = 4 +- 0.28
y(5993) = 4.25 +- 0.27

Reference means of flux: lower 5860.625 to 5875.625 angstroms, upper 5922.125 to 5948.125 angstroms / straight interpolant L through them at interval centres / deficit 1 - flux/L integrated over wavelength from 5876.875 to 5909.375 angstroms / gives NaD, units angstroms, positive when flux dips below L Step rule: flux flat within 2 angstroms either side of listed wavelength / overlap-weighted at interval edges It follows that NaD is 3.8 angstroms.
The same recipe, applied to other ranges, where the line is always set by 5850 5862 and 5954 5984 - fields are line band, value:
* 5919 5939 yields -0.3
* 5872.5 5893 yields 1.2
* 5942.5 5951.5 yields -0.4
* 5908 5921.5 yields 0.5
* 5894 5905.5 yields 1.4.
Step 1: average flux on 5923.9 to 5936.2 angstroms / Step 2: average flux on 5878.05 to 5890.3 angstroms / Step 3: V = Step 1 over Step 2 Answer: 1.09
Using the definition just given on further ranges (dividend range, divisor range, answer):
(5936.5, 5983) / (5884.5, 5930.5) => 1.04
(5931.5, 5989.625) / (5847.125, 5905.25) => 1.01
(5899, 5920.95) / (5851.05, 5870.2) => 0.89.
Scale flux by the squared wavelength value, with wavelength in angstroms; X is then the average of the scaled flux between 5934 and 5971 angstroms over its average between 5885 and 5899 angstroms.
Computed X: 1.2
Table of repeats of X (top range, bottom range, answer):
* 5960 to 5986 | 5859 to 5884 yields 0.96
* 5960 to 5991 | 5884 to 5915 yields 1.09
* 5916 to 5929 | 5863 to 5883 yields 0.98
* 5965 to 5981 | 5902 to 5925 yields 1.00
